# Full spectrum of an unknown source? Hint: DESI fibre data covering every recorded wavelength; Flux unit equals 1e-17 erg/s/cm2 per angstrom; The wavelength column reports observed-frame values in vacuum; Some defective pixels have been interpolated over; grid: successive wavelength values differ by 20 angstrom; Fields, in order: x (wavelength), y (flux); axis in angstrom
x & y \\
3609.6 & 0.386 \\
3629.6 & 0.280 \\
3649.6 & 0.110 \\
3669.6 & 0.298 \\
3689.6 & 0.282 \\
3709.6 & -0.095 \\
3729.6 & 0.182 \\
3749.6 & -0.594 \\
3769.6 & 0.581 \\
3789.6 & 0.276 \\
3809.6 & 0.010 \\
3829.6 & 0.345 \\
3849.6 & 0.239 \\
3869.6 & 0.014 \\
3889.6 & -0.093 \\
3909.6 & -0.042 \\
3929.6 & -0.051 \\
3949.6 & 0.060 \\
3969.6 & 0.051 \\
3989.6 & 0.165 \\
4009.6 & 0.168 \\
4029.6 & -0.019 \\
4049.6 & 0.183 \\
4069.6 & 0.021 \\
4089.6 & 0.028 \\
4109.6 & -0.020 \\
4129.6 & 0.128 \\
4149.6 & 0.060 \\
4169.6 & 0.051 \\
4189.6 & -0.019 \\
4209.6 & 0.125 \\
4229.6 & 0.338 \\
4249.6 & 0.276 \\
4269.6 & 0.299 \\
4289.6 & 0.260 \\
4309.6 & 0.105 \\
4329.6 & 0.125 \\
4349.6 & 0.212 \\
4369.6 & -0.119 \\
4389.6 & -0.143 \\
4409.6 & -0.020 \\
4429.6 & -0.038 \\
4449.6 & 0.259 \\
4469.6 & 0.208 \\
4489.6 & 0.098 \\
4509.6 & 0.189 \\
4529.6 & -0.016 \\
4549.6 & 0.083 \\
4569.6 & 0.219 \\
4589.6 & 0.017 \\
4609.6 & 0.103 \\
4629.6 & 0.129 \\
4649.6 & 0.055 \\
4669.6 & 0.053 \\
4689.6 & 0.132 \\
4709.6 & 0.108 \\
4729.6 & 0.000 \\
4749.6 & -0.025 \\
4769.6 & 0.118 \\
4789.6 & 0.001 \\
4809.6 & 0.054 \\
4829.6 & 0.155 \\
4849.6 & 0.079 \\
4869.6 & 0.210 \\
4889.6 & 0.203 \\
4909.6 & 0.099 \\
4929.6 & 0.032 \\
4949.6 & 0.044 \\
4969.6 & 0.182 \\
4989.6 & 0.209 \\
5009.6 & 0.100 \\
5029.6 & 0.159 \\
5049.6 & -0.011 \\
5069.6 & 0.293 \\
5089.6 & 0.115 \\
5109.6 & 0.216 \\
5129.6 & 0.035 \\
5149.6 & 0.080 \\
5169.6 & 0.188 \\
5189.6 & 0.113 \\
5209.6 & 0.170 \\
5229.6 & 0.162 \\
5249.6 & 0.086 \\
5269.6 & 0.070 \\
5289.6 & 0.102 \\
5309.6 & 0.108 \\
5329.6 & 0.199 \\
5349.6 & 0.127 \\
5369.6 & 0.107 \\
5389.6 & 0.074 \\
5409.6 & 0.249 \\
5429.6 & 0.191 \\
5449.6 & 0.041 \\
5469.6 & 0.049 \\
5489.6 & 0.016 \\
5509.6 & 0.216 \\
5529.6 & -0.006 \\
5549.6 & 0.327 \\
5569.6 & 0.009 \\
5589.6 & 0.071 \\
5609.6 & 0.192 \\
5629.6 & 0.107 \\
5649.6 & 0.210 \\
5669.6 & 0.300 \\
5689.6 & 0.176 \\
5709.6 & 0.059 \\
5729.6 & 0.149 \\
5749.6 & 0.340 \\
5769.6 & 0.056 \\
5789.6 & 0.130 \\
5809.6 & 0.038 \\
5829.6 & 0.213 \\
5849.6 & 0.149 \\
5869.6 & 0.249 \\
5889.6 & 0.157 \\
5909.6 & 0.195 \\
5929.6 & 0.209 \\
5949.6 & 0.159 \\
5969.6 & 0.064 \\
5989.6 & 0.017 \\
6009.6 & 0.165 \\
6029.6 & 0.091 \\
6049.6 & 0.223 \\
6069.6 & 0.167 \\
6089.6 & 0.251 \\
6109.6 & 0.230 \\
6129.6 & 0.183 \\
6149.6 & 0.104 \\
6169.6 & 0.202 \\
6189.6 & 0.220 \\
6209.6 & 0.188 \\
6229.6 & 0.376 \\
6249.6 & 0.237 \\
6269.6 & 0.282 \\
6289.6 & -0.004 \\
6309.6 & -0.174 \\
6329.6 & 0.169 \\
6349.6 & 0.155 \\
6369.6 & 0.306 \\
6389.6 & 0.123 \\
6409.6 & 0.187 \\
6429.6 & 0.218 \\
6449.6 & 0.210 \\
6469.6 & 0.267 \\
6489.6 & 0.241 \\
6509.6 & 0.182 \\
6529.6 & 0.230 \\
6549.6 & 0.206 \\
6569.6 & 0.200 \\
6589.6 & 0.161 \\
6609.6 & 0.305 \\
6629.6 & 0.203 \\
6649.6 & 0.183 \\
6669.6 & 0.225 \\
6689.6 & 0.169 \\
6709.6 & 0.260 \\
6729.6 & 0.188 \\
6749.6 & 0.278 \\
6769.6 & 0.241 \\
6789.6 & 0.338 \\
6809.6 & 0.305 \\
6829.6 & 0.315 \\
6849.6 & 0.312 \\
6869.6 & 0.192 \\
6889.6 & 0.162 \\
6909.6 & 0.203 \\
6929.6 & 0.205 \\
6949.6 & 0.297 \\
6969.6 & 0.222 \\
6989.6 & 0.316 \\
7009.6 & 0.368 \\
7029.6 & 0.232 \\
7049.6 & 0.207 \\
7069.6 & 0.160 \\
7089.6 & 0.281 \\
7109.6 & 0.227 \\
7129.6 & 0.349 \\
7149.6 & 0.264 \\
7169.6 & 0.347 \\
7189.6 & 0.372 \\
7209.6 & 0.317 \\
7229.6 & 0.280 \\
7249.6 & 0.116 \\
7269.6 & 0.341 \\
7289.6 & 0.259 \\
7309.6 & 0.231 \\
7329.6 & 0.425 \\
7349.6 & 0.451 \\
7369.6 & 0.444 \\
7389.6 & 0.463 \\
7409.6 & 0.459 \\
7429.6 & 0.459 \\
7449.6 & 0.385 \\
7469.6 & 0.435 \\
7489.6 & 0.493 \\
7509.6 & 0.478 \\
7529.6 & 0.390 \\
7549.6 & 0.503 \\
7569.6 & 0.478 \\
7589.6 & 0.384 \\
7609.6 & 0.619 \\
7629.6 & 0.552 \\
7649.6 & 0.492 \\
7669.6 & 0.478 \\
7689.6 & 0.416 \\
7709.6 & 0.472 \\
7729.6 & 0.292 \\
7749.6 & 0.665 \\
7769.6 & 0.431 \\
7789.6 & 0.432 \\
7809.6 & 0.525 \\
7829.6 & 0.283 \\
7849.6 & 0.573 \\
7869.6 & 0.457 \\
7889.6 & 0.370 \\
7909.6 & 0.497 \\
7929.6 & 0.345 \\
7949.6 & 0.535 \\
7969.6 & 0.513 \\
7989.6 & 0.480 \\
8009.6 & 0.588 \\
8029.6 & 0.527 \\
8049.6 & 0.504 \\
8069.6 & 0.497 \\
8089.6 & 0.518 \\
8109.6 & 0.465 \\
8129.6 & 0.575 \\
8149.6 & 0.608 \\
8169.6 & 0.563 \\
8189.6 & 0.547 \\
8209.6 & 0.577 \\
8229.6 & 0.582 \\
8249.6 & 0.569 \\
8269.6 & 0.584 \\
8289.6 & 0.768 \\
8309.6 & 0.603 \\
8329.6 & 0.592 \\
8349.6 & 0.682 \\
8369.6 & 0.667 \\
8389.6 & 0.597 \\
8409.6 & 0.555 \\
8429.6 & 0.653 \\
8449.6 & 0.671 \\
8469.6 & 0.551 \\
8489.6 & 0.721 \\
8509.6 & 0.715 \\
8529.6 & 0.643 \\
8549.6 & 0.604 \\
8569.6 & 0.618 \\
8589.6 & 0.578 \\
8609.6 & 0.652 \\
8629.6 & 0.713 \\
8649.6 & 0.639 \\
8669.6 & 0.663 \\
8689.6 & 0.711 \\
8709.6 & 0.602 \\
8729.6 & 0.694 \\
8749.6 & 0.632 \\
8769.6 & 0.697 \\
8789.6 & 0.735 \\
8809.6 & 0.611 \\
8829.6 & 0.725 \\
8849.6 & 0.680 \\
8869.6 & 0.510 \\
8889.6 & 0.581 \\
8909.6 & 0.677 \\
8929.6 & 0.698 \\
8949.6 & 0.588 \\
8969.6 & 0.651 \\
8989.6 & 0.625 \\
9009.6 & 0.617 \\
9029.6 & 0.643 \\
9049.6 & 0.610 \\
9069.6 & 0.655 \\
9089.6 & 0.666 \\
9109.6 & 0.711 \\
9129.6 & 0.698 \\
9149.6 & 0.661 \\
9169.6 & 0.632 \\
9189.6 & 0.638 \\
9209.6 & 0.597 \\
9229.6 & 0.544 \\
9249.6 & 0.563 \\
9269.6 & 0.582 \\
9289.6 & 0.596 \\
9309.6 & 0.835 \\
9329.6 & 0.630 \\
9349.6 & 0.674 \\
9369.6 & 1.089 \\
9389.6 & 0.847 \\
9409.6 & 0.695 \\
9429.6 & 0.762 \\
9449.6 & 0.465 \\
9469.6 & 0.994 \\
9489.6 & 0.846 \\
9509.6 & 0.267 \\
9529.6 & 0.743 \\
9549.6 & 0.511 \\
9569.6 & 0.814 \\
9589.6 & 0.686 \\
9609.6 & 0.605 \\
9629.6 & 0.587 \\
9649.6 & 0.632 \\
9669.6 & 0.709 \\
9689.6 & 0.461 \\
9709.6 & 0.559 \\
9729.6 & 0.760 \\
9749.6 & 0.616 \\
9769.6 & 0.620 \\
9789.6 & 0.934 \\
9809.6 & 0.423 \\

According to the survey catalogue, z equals 0.839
